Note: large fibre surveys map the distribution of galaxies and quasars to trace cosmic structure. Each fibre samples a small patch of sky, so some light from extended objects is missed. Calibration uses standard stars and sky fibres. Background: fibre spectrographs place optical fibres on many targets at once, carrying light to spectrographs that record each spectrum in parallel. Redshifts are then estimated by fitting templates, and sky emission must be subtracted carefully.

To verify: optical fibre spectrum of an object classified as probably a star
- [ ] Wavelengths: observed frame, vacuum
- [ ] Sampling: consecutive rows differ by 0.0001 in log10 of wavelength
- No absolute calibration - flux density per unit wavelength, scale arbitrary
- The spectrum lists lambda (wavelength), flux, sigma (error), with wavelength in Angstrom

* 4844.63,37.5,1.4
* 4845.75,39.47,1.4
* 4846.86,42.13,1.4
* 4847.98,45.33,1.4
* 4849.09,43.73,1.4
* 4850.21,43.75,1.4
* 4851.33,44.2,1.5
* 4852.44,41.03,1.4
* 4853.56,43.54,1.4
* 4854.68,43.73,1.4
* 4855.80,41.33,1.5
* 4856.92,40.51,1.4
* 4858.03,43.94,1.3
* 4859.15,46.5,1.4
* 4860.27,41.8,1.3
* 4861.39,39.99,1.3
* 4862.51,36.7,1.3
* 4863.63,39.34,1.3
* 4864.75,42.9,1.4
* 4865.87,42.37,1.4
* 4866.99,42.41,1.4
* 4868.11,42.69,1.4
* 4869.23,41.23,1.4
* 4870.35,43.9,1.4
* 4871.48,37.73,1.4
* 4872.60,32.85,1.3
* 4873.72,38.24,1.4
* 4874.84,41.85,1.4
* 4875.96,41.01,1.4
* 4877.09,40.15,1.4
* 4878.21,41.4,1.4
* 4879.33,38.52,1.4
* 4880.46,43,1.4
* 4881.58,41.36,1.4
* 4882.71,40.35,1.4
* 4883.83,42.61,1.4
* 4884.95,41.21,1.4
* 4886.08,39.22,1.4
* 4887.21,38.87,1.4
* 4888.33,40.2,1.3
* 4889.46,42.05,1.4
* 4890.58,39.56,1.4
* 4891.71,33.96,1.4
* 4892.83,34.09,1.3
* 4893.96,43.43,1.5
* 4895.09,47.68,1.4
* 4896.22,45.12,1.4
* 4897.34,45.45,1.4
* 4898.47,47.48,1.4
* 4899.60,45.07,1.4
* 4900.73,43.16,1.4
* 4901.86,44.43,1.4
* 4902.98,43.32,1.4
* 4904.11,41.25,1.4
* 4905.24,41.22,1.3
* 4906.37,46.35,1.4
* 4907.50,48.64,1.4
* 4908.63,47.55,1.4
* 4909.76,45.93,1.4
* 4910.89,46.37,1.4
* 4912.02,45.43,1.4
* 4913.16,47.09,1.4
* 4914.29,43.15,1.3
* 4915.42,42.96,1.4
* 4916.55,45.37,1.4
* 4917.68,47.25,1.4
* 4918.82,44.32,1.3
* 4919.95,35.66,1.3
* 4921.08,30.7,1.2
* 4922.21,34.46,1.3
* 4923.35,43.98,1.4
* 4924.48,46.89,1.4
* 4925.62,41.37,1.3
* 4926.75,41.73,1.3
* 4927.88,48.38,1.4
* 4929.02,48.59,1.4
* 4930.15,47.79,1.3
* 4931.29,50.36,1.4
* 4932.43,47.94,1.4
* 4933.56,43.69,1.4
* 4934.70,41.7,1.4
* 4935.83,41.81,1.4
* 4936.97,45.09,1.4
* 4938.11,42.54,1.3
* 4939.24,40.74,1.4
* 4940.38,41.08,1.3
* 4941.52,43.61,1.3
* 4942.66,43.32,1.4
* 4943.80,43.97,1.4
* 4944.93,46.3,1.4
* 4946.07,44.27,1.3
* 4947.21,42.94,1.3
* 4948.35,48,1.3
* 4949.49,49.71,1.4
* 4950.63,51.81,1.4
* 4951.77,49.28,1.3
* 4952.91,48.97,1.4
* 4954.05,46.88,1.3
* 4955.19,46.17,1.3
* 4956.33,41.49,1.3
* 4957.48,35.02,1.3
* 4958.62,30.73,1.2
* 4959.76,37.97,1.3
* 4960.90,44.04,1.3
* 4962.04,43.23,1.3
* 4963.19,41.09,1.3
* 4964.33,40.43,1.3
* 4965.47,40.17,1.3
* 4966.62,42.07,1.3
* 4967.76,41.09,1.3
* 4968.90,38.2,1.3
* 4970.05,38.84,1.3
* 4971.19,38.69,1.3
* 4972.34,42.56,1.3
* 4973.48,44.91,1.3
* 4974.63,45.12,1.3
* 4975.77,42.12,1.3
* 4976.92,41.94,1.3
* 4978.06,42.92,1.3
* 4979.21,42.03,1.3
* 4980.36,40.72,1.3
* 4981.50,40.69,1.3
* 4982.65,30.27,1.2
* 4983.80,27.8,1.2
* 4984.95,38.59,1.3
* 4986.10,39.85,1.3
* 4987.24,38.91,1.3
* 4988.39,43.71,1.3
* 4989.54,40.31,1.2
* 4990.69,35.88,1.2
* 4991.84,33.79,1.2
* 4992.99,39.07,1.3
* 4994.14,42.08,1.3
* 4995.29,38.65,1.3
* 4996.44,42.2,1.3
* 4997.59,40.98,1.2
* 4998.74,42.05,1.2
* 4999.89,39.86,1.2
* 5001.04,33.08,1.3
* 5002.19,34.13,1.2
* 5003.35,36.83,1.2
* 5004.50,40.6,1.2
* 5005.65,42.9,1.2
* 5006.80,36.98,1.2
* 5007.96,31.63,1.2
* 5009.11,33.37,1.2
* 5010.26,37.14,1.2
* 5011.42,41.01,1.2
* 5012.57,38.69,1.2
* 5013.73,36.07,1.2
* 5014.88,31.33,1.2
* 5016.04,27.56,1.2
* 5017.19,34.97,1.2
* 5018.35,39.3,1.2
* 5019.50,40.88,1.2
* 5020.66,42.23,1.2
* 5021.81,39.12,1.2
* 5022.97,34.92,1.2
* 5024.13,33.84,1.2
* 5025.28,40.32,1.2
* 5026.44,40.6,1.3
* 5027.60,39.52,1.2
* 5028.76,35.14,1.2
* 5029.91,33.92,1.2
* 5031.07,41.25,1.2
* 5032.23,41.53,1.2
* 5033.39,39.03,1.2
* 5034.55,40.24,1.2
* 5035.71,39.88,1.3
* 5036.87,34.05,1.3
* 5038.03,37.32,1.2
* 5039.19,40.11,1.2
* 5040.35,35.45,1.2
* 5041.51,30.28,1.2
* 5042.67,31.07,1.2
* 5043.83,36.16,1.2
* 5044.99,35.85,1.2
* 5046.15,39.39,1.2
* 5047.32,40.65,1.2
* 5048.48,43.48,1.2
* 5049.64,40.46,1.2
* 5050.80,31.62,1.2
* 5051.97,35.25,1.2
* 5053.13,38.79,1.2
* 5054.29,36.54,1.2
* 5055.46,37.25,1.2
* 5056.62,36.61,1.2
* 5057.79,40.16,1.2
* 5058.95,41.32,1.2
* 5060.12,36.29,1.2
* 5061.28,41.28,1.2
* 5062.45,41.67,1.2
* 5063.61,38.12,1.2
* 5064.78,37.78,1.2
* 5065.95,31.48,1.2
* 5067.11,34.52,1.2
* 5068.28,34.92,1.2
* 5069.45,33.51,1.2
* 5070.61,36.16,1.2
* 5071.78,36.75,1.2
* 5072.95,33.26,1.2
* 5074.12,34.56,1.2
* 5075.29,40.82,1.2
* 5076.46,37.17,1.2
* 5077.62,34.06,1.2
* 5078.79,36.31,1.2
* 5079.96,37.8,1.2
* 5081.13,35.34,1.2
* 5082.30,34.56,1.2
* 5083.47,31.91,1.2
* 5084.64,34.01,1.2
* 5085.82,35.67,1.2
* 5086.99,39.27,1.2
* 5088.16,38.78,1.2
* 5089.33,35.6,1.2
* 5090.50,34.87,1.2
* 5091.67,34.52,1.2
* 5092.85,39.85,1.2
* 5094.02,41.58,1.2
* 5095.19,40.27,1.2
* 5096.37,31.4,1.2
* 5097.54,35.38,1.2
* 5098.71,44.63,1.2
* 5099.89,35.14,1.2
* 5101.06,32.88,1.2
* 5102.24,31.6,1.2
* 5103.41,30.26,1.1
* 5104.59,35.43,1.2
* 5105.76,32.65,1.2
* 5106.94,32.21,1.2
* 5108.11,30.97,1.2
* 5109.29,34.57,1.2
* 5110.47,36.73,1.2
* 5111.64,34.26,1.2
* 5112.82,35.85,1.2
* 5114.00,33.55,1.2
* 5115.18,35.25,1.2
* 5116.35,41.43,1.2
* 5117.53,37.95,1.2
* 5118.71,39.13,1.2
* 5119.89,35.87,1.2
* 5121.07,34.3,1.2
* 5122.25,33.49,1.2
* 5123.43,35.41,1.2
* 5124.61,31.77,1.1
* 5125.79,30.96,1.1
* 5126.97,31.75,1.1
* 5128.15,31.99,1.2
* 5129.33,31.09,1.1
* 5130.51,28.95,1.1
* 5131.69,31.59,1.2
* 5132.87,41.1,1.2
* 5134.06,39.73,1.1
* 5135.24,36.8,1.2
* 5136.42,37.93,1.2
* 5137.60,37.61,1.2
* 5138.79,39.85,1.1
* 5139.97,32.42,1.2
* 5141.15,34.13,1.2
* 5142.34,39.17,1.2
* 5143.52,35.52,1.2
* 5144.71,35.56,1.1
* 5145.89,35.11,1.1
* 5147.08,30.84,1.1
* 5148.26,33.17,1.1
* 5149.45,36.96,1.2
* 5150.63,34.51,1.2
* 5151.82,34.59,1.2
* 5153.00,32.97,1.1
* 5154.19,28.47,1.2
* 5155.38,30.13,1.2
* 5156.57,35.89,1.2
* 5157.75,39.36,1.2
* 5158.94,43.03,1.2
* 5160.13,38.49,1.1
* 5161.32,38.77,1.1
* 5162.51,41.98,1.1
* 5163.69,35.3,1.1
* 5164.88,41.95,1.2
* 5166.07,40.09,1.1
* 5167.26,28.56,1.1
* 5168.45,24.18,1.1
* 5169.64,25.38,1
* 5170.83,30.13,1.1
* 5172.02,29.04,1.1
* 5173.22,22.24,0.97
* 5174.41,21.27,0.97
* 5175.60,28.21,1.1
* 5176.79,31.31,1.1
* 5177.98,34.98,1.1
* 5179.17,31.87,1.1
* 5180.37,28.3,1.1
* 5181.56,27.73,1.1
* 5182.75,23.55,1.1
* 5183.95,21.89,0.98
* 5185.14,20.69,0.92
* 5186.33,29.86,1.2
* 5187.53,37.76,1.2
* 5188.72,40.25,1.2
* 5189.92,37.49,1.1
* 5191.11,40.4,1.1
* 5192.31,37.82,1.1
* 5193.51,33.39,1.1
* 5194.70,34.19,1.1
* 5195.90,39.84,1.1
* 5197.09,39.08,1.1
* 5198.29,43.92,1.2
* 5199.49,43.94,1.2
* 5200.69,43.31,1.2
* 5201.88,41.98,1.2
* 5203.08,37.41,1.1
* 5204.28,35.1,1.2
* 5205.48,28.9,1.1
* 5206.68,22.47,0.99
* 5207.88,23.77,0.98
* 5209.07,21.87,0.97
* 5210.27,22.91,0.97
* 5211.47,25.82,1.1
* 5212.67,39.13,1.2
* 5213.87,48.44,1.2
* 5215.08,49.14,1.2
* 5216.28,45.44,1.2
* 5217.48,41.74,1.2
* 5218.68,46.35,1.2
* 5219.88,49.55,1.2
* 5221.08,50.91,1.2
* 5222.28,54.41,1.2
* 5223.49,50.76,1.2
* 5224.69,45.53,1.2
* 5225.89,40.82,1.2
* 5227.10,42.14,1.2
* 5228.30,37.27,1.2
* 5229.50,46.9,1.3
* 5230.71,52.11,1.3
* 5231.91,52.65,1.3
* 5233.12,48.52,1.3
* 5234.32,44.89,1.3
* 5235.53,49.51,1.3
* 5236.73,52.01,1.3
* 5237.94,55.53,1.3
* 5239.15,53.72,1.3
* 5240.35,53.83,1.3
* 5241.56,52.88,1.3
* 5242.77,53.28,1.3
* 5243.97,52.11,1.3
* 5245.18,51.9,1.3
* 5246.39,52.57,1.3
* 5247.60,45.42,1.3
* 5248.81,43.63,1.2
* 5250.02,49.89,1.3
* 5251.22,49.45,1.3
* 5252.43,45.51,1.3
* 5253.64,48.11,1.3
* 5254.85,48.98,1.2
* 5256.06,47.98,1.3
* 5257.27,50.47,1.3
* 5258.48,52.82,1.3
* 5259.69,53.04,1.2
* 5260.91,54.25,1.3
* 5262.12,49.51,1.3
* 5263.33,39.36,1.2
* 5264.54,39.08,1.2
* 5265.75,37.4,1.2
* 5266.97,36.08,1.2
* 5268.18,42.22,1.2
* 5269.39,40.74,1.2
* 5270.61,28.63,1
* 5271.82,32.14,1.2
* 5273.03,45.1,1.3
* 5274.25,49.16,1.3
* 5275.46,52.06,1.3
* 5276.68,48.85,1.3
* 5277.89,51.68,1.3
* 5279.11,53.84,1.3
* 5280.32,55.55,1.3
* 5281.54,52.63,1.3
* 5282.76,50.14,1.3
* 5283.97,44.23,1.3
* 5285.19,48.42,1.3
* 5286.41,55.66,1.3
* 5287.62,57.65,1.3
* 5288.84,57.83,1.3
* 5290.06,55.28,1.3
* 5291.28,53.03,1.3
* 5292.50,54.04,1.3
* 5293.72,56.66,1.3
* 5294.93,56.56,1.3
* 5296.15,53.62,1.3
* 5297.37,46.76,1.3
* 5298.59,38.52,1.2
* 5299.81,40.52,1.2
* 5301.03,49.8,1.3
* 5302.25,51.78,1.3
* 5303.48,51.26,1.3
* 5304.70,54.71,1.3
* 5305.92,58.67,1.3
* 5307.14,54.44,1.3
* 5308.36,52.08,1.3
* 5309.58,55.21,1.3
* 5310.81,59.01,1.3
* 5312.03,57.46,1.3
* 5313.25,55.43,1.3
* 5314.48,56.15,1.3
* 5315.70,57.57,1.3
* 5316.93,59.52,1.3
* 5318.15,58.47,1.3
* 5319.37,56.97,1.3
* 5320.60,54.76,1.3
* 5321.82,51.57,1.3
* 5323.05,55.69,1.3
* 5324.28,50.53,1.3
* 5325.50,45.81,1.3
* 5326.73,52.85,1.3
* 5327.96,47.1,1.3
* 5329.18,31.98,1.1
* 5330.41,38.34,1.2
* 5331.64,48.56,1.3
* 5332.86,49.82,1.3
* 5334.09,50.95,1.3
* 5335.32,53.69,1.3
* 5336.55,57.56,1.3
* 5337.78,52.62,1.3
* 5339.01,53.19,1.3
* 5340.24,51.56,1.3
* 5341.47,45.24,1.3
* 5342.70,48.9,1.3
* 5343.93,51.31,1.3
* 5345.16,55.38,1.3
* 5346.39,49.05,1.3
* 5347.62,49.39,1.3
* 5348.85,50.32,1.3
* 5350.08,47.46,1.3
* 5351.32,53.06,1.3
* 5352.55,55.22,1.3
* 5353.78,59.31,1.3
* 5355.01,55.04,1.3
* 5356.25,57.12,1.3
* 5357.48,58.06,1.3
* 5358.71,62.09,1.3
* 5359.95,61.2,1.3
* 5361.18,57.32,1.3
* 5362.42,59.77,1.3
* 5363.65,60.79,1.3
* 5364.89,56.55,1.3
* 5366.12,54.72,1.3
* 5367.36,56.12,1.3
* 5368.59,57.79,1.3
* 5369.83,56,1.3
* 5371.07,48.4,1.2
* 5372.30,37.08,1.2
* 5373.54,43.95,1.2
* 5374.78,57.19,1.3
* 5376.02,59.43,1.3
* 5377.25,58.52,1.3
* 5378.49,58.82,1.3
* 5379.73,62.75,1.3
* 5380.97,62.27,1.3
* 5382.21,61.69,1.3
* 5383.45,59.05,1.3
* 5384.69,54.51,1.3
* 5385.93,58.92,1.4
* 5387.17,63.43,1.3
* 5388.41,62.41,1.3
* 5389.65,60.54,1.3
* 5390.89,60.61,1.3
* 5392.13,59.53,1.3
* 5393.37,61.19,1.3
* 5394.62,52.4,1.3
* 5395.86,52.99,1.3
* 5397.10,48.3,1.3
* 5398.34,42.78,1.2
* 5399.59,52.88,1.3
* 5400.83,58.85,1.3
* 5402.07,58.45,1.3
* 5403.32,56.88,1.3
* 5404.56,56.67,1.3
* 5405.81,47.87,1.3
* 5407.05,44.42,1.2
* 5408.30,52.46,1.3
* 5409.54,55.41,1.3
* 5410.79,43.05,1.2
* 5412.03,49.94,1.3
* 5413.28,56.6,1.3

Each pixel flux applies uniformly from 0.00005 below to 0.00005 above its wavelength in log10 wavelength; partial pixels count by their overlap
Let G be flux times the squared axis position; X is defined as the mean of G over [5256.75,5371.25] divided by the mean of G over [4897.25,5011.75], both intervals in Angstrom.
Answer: 1.41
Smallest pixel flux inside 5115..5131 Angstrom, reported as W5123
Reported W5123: 28.95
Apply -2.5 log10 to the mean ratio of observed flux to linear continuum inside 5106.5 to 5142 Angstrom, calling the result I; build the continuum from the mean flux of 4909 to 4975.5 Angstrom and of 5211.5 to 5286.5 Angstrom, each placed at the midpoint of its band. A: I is 0.292 mag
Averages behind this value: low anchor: 43.3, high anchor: 47.5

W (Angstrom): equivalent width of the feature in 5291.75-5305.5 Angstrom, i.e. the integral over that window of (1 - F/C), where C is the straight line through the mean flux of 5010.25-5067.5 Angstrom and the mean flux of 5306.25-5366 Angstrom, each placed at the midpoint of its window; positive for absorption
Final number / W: 0.2 Angstrom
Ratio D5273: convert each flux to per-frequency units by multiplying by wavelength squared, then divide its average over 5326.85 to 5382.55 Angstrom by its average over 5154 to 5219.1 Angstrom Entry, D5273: 1.7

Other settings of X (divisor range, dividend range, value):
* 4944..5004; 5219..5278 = 1.29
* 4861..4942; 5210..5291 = 1.28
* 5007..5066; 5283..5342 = 1.55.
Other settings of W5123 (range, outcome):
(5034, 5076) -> 30.28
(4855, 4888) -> 32.85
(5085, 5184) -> 21.27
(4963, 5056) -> 27.56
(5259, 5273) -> 28.63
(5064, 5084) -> 31.48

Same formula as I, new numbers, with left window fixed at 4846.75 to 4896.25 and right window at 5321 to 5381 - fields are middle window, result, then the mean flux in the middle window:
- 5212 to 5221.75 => 0.08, 46.3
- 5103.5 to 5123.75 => 0.32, 35.1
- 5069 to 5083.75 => 0.28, 35.7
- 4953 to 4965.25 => 0.06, 41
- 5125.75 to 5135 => 0.37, 33.7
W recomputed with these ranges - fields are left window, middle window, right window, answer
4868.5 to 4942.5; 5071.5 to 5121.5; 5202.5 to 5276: 9.05 Angstrom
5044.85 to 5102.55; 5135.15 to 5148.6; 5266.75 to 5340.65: 1.74 Angstrom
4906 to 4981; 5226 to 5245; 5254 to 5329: -0.16 Angstrom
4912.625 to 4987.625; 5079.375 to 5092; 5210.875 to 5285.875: 2.52 Angstrom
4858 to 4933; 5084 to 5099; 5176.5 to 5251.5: 1.59 Angstrom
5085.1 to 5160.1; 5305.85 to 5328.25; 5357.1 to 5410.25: -1.76 Angstrom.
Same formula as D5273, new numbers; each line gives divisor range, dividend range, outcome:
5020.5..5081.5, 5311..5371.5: 1.60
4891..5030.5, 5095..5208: 0.90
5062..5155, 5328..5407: 1.70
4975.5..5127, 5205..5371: 1.47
